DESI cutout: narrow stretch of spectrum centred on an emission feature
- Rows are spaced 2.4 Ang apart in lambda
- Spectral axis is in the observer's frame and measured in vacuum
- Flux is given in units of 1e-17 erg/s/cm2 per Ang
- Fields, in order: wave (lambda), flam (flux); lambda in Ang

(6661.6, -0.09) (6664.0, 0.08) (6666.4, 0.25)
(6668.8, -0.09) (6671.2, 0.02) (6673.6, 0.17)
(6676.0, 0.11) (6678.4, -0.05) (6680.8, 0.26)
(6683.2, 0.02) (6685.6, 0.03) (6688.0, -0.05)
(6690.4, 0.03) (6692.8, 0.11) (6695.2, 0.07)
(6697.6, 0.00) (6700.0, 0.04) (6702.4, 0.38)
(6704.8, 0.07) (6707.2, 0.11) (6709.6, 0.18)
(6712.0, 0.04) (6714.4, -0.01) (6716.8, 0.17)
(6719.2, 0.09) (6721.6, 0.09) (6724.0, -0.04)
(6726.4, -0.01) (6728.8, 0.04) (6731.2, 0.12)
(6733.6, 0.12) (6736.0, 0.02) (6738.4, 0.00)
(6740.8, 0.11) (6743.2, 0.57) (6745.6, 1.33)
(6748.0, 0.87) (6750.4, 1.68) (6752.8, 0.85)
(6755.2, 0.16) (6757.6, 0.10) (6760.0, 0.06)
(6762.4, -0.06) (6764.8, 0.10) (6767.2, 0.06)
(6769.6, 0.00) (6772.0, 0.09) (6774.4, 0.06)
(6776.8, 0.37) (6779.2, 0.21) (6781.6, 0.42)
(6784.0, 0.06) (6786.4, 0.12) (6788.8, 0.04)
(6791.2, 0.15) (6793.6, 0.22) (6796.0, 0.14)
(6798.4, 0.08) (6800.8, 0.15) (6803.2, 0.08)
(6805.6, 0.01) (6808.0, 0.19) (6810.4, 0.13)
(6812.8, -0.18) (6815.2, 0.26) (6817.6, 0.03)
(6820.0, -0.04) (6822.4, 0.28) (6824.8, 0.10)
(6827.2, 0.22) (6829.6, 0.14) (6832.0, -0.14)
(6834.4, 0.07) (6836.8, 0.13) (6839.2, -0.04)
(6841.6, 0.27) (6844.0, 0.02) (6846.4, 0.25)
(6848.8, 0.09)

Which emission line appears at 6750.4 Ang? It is [O II]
